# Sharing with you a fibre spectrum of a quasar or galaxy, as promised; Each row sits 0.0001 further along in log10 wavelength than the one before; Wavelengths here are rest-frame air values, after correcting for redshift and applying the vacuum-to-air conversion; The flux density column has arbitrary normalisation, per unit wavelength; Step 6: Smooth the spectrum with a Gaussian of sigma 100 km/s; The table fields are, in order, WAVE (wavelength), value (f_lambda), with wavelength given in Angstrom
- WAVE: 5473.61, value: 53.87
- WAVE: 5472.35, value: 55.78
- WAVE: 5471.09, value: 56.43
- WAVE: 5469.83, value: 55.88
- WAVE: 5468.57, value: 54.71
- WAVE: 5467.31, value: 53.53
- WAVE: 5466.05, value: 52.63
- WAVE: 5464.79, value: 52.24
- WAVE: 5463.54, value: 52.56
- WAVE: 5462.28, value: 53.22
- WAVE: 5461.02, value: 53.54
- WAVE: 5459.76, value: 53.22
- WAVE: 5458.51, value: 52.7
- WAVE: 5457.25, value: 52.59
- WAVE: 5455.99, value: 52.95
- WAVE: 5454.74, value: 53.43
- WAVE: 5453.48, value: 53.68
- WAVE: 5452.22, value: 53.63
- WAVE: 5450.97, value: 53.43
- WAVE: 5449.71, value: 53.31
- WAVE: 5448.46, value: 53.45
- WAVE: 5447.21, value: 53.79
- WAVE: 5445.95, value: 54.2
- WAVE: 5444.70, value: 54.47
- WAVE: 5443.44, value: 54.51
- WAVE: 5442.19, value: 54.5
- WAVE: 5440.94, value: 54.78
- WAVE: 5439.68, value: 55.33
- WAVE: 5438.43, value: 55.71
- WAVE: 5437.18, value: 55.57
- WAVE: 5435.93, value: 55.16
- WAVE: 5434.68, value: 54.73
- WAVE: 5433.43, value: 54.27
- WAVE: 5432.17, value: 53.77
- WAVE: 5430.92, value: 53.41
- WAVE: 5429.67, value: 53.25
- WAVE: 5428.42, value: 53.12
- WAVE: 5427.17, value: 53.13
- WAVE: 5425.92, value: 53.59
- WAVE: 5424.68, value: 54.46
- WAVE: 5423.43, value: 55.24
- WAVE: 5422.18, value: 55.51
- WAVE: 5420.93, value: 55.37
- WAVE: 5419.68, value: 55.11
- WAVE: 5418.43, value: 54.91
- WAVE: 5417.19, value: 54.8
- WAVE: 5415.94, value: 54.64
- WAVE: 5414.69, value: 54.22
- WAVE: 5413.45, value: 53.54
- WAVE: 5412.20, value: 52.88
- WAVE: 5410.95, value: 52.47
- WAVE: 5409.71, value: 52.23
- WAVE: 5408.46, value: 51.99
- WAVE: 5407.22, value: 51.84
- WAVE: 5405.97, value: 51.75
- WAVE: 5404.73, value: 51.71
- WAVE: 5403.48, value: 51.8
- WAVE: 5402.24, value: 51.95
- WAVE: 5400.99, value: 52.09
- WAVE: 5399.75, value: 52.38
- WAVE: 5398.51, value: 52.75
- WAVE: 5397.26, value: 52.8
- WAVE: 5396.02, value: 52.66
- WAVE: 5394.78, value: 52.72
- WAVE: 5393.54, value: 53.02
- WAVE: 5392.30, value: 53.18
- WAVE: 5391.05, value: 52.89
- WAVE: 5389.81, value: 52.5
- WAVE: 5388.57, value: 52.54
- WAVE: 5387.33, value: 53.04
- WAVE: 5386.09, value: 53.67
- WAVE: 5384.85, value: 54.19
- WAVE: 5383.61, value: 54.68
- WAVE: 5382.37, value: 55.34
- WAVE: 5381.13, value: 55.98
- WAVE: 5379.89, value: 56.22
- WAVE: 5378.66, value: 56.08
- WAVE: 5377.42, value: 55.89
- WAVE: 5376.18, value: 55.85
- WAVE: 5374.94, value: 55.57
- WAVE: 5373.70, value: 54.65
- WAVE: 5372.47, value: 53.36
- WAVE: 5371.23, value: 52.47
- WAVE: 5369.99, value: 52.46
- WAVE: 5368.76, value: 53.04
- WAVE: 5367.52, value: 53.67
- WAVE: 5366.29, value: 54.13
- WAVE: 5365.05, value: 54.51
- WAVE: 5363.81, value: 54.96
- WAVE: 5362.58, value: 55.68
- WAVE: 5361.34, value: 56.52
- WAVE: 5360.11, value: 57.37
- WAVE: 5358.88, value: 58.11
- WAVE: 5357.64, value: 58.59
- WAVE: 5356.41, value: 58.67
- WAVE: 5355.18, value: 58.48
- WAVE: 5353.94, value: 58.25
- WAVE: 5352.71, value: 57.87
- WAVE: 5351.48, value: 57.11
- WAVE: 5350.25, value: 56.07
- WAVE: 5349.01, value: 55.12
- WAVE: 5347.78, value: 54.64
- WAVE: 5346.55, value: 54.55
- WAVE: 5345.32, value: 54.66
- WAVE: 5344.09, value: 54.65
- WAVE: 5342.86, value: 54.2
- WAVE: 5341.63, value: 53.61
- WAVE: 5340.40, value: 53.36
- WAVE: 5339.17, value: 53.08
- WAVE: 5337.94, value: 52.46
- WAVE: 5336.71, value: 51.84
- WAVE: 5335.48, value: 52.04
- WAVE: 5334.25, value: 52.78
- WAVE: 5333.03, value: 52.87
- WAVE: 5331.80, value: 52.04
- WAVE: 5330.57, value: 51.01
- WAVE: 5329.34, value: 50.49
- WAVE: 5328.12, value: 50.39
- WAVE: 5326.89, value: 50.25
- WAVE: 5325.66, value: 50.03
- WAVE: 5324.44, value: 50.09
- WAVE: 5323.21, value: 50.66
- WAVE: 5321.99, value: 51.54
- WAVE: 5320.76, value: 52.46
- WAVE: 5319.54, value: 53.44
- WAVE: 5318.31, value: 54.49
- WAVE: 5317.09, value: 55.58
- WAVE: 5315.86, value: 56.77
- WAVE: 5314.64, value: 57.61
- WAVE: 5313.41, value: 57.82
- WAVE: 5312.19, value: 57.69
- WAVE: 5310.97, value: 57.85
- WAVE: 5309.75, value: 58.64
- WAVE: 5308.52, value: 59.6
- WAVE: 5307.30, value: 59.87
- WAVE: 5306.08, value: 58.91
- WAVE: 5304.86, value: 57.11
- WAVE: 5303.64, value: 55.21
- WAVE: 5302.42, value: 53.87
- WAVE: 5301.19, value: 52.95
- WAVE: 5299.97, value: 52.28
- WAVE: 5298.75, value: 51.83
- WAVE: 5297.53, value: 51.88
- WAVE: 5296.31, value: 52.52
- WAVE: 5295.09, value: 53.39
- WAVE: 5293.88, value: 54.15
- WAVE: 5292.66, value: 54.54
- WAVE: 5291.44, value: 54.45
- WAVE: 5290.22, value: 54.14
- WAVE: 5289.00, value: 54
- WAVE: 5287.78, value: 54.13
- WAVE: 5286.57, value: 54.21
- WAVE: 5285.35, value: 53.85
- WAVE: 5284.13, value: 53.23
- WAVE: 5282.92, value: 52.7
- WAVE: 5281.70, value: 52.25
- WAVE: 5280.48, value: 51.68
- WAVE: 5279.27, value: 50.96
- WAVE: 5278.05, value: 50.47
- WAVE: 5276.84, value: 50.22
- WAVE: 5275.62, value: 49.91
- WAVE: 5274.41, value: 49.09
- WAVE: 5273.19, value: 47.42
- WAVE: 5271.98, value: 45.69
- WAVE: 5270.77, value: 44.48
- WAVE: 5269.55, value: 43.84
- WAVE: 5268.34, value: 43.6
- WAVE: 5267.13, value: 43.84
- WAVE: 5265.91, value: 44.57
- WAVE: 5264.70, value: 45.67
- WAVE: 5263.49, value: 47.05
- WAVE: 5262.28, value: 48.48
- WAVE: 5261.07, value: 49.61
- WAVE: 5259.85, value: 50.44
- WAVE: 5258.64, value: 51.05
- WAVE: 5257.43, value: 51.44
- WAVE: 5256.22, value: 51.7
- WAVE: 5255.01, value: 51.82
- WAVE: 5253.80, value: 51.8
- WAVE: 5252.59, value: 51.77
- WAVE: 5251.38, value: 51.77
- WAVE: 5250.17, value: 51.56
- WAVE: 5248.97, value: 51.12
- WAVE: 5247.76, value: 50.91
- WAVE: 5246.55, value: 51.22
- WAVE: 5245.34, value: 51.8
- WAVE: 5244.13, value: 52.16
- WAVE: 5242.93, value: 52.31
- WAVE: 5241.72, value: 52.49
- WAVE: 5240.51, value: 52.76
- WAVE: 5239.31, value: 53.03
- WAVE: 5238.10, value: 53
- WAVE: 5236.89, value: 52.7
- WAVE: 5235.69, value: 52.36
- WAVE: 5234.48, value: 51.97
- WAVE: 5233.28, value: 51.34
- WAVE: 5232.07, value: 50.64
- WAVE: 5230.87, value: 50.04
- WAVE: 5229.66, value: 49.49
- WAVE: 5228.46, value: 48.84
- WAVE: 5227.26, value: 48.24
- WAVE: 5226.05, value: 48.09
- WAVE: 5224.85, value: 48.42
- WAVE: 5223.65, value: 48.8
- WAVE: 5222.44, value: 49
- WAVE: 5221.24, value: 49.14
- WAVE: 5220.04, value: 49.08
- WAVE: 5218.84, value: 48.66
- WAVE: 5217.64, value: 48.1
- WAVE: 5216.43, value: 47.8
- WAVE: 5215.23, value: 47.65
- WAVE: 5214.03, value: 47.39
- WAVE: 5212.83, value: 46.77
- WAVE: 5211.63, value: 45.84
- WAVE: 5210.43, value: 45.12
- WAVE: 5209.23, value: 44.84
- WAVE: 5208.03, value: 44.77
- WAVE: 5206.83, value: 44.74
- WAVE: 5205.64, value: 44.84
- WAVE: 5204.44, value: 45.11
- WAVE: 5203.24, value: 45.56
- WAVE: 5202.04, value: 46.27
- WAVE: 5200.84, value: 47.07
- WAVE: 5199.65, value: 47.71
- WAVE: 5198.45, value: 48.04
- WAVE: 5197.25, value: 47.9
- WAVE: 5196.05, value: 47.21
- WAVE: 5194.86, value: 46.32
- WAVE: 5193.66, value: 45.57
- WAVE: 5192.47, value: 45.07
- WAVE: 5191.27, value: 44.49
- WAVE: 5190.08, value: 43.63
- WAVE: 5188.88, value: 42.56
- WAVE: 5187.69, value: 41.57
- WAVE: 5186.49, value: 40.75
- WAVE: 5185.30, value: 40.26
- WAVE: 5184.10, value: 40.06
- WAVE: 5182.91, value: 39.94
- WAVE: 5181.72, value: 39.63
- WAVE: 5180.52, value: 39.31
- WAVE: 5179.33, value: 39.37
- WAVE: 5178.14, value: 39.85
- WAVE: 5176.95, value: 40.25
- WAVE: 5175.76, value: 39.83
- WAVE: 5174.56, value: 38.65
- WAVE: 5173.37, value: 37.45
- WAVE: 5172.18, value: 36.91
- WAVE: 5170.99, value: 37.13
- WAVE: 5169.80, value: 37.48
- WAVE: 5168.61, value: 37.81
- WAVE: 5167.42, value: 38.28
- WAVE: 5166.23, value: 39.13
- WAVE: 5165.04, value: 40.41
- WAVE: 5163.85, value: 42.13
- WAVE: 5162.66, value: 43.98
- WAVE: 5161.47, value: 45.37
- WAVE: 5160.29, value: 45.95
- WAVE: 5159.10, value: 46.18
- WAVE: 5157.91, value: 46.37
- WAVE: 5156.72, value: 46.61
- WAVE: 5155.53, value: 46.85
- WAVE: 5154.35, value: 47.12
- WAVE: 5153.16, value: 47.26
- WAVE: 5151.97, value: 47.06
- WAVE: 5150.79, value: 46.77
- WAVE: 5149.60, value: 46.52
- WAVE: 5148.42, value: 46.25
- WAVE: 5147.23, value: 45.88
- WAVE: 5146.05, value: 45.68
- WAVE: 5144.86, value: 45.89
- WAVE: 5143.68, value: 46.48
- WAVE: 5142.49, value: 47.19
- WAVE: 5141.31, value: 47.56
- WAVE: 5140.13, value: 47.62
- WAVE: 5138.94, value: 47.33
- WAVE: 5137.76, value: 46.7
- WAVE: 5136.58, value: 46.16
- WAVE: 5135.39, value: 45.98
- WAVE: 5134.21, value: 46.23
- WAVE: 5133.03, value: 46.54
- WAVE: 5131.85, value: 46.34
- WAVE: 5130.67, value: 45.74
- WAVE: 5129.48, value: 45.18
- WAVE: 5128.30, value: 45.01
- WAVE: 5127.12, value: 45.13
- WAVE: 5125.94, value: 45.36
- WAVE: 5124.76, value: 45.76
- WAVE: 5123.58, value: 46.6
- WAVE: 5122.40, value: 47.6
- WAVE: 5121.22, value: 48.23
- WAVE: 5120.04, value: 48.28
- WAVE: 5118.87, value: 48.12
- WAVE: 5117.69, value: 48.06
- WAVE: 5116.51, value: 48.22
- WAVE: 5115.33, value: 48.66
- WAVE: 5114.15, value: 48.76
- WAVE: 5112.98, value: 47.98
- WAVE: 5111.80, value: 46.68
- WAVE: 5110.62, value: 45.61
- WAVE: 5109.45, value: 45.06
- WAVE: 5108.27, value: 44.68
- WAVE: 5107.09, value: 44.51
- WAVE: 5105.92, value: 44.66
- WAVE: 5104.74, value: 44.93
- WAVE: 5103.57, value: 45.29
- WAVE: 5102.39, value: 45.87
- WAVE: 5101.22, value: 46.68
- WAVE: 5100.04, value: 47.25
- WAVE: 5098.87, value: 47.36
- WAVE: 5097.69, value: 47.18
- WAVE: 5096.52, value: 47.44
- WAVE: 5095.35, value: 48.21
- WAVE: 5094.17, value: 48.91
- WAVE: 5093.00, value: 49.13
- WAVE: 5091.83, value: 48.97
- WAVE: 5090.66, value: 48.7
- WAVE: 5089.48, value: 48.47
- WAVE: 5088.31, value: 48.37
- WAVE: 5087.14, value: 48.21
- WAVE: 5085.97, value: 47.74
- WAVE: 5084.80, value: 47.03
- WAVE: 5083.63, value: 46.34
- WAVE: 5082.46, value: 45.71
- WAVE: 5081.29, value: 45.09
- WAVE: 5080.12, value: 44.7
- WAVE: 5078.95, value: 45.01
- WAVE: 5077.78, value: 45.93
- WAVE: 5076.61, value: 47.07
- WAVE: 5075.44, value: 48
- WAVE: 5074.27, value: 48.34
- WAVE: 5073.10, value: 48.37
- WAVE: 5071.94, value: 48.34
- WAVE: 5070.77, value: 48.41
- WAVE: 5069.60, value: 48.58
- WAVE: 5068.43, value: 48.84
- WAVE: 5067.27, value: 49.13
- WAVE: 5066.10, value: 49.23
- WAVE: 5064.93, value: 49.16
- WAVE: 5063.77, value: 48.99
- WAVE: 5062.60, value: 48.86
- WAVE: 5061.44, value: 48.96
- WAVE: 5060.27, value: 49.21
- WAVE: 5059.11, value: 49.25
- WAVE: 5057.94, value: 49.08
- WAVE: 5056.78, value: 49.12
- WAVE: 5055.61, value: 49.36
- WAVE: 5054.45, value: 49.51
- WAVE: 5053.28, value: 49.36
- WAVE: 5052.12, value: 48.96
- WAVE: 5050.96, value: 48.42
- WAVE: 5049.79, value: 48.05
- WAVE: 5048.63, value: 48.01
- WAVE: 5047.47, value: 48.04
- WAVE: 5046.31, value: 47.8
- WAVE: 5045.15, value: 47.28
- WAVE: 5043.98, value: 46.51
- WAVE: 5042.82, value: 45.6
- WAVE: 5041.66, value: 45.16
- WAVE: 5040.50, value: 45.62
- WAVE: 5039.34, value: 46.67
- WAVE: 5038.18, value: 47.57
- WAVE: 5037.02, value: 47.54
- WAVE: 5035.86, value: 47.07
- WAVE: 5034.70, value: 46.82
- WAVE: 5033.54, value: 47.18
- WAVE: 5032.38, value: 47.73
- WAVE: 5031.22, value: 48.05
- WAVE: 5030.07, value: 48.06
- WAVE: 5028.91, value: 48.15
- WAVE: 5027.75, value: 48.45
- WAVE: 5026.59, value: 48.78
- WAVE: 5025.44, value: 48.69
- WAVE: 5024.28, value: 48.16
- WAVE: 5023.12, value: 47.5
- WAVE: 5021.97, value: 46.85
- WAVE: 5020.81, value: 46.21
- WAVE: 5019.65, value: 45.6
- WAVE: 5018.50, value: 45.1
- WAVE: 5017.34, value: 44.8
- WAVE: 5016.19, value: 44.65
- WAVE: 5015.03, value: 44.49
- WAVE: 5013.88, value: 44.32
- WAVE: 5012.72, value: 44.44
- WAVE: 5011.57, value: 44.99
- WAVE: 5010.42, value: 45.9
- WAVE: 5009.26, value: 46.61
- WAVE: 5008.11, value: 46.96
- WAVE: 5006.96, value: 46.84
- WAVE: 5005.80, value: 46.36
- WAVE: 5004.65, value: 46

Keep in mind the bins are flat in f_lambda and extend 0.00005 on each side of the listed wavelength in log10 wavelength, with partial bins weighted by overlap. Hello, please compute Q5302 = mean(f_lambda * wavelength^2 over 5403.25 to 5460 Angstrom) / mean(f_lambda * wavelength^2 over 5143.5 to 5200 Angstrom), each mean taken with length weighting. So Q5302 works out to 1.38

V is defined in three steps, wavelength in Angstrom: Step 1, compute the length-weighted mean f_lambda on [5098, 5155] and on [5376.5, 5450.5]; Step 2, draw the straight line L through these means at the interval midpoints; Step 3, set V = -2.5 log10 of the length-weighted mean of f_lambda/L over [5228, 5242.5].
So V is -0.05 mag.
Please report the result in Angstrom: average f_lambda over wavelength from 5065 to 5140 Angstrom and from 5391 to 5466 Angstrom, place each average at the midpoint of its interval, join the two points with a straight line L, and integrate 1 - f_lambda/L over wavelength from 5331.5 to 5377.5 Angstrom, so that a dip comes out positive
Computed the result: -2.5 Angstrom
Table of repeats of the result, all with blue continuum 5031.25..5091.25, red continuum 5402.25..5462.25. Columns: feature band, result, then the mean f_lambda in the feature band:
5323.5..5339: 0.2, 51.4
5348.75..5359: -1.0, 57.6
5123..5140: 1.0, 46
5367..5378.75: -0.3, 54.2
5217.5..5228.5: 0.4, 48.7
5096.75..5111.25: 0.8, 45.8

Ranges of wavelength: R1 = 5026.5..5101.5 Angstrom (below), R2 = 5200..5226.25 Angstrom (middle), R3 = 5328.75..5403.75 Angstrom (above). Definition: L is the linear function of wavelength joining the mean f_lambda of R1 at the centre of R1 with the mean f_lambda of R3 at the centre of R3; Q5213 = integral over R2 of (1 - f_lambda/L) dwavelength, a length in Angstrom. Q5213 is 2.1 Angstrom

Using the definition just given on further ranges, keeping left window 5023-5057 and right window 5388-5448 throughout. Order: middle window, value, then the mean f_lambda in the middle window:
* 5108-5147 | 1.92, 46.7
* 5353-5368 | -1.11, 56.6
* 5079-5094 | 0.35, 47.3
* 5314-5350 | -0.51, 53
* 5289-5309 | -1.15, 54.7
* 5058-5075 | -0.24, 48.8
